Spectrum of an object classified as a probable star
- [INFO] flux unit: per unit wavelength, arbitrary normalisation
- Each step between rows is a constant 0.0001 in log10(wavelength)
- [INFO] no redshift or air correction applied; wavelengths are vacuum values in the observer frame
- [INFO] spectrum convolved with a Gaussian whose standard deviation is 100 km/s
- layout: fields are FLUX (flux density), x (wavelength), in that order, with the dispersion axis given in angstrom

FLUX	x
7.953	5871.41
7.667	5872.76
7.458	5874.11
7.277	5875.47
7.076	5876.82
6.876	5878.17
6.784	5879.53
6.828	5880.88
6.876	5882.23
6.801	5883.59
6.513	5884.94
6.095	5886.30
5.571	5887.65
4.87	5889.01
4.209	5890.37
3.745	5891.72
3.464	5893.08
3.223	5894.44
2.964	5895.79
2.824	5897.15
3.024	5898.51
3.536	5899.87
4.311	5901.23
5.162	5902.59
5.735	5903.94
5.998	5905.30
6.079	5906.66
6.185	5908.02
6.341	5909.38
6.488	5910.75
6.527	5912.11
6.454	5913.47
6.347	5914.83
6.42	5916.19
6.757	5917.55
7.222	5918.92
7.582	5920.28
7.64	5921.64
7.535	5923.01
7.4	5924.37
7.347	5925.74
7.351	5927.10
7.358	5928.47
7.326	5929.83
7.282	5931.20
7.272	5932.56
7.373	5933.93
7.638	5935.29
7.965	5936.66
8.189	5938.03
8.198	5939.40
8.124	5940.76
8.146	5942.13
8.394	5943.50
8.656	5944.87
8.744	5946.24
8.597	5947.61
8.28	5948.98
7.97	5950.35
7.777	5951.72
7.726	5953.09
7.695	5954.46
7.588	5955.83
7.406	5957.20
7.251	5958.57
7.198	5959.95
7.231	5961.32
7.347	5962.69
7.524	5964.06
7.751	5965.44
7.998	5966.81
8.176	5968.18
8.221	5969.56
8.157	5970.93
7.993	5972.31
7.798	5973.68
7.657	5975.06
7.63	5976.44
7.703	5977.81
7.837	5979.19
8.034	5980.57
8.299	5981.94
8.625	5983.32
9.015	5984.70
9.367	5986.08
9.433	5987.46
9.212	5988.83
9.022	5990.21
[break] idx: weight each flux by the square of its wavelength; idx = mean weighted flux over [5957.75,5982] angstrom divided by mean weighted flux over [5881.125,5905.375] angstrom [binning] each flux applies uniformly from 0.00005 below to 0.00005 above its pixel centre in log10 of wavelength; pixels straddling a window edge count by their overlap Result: 1.68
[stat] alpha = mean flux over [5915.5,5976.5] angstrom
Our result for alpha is 7.71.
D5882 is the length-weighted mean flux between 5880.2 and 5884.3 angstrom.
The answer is 6.84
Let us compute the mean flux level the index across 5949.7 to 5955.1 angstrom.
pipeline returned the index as 7.79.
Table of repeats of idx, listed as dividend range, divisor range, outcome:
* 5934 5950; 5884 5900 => 1.98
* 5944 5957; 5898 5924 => 1.34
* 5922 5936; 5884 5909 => 1.60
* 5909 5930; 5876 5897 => 1.31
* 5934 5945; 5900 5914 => 1.40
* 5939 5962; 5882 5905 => 1.75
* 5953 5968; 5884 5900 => 1.82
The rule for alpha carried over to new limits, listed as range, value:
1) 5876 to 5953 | 6.54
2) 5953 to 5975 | 7.69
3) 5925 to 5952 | 7.9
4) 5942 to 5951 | 8.41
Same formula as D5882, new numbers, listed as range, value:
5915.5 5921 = 7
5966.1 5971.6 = 8.15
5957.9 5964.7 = 7.31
